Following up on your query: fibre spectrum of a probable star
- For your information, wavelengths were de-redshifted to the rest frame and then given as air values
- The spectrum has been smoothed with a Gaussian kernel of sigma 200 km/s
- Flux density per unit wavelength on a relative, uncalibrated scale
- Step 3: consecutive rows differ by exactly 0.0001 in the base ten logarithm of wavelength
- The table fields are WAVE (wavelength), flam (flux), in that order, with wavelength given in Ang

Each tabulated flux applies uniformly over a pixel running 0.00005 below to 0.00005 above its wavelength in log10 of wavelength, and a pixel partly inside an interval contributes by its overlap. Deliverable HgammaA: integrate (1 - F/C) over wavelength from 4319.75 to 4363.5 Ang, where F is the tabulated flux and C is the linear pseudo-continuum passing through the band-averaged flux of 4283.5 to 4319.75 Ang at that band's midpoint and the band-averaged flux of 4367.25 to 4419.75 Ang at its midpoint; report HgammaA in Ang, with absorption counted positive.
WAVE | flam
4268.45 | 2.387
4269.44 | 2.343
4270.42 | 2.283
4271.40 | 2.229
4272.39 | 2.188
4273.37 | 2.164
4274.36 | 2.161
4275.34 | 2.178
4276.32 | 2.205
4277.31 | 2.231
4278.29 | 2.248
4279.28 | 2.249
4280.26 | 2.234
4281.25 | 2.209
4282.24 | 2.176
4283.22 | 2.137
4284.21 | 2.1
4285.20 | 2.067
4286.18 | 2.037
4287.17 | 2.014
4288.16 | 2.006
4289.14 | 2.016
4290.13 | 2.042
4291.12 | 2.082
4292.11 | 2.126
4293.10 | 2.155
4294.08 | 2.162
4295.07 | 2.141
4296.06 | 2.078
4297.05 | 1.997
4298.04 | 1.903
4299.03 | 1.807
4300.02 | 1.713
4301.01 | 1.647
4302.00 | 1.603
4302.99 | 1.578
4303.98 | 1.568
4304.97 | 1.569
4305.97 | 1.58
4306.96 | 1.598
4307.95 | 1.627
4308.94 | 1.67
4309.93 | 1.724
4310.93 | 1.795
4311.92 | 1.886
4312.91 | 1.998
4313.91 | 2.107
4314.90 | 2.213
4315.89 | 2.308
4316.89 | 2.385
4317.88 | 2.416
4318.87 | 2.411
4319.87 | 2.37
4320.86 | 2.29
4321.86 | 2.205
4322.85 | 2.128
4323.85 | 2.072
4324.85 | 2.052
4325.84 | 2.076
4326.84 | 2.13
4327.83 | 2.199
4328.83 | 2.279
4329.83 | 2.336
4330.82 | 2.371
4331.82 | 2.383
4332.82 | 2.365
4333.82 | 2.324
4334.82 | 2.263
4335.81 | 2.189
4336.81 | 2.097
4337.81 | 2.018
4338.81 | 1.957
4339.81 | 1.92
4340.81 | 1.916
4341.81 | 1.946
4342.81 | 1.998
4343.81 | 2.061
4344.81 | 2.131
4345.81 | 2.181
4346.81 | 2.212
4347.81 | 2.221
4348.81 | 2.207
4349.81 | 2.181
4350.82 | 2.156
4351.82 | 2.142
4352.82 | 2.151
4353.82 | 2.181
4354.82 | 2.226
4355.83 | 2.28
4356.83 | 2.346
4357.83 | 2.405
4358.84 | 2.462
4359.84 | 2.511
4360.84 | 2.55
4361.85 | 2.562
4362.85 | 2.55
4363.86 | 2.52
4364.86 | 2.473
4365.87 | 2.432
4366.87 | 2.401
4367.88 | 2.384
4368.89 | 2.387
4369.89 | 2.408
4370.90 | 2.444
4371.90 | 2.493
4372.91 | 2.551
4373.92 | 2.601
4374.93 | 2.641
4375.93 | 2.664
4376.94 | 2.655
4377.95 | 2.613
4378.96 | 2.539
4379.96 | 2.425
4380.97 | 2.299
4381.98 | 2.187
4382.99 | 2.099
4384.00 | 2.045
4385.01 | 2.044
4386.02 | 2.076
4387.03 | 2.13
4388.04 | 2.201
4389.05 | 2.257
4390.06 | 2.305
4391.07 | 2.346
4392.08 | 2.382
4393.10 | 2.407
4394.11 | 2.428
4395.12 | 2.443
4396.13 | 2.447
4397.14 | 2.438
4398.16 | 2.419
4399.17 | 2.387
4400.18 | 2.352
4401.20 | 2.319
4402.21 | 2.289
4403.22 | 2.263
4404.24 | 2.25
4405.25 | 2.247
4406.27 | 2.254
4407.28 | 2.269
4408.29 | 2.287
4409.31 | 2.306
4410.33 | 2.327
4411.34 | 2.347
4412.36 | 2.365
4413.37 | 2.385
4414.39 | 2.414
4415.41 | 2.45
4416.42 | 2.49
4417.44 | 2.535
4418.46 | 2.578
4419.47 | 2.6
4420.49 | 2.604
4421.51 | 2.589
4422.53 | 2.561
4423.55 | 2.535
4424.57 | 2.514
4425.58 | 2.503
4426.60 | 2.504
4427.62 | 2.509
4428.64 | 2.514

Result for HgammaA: -1.7 Ang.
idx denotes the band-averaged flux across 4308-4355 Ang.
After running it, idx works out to 2.14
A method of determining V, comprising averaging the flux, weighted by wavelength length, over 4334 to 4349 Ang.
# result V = 2.09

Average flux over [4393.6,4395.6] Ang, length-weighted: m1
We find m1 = 2.44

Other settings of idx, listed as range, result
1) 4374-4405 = 2.35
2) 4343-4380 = 2.38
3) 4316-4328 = 2.23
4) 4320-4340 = 2.19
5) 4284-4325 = 1.98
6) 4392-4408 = 2.35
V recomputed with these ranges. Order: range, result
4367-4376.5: 2.5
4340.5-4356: 2.14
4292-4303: 1.92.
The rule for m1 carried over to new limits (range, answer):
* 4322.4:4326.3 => 2.08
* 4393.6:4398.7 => 2.44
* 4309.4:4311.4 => 1.75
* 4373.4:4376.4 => 2.64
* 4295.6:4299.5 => 1.95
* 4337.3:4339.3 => 1.99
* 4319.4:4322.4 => 2.29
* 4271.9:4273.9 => 2.17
